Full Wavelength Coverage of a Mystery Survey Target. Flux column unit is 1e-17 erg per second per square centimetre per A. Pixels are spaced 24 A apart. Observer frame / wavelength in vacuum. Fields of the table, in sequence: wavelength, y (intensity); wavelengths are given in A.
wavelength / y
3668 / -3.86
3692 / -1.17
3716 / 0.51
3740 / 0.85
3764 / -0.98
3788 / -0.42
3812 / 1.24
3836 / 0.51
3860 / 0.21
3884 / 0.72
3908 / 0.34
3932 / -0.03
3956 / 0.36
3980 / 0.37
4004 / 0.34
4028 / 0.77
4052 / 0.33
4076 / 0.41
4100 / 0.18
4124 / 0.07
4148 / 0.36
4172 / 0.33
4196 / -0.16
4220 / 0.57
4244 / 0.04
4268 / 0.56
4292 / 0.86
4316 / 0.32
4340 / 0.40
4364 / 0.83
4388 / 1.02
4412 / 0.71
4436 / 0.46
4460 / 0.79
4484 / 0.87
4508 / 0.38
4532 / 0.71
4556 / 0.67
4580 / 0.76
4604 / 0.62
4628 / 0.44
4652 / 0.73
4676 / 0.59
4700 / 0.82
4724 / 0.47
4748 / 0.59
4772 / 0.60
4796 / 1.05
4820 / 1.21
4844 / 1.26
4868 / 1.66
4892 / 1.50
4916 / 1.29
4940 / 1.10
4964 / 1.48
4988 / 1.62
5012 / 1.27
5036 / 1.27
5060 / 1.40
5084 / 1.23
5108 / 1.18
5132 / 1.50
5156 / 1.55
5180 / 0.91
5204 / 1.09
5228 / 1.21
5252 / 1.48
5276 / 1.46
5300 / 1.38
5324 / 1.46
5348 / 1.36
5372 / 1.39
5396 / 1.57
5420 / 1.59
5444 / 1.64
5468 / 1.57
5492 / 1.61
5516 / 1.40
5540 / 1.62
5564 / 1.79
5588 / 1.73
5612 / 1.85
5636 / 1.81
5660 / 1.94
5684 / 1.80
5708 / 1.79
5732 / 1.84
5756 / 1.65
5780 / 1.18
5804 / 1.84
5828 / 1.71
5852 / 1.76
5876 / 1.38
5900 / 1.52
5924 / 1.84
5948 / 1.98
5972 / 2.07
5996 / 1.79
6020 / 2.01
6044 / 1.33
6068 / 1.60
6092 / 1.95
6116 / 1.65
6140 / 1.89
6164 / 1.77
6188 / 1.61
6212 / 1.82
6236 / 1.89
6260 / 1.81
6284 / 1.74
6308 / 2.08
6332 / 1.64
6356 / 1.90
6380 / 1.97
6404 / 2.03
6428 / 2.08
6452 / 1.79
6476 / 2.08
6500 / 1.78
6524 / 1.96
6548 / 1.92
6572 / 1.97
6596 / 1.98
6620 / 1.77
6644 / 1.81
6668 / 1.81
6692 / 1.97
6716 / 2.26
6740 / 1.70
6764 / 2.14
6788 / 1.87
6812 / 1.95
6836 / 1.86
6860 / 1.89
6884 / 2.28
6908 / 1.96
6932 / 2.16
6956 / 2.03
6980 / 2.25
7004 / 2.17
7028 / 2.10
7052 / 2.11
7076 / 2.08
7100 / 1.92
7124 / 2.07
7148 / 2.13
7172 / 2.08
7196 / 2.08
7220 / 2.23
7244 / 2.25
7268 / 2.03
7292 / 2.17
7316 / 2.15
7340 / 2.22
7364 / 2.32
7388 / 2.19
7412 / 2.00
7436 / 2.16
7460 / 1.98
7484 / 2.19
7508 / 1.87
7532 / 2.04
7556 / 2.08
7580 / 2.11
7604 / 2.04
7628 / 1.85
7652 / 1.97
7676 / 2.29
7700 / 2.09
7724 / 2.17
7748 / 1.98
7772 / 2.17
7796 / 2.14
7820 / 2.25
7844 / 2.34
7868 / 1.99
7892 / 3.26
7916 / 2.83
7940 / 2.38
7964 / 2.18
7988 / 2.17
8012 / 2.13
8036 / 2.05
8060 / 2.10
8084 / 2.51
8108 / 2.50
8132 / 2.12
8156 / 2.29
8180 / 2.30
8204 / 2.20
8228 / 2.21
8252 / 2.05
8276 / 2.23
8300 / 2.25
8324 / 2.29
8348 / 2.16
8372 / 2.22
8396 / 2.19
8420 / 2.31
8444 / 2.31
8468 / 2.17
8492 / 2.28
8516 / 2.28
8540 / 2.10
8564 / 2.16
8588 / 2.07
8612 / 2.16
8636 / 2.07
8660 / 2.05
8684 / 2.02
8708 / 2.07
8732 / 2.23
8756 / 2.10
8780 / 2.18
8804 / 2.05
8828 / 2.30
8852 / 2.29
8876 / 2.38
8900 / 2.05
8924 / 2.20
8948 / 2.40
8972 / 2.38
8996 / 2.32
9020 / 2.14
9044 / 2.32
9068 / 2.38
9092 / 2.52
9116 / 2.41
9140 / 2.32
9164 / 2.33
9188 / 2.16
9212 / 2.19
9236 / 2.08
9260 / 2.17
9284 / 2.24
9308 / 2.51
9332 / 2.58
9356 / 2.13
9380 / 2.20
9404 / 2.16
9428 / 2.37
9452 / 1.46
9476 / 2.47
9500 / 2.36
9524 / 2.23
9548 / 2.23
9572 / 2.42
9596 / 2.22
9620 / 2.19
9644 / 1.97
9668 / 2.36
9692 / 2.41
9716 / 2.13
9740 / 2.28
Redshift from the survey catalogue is 0.20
